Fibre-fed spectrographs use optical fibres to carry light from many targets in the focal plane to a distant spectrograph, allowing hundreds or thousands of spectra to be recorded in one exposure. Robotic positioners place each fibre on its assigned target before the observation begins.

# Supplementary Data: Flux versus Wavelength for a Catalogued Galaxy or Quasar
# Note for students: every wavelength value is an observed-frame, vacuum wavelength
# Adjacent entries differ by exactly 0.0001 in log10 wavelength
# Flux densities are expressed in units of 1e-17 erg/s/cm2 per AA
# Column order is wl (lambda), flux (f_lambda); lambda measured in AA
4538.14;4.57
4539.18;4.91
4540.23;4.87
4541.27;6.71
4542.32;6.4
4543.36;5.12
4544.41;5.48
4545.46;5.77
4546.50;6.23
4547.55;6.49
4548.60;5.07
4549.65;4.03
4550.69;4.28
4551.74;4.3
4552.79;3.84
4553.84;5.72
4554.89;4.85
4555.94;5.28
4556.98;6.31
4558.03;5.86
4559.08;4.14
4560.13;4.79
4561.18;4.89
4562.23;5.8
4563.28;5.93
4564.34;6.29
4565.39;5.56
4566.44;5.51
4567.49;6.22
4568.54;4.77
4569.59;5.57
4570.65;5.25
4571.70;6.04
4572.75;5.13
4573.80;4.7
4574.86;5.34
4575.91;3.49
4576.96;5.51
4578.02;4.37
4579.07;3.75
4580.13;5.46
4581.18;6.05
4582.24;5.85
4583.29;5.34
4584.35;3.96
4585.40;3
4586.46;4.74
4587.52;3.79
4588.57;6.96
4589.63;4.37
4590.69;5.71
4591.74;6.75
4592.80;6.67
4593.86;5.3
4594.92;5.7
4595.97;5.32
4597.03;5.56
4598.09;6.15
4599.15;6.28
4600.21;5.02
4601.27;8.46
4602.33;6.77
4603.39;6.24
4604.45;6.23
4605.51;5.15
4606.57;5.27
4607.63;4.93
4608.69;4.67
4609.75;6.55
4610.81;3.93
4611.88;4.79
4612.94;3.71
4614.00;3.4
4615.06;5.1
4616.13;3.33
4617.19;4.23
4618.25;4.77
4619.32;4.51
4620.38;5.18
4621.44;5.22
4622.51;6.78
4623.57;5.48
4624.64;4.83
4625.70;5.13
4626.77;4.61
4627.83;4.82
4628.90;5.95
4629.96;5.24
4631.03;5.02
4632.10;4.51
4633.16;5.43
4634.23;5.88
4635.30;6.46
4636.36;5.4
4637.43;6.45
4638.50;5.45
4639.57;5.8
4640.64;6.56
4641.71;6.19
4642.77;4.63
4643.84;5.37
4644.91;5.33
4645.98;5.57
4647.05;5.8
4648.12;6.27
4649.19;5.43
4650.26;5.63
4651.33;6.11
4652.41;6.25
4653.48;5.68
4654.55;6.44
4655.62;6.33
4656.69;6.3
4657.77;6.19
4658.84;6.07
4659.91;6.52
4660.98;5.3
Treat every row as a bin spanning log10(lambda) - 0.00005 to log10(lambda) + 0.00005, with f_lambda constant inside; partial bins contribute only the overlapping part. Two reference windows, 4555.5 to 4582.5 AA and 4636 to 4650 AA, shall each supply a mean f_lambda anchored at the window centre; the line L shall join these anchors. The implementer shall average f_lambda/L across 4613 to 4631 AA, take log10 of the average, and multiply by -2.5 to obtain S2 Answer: 0.15 mag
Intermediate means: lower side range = 5.3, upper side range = 5.71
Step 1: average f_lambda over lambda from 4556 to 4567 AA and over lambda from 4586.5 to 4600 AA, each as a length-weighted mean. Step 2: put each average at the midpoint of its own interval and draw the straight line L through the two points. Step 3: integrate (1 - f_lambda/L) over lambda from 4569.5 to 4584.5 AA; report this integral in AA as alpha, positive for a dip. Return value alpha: 1.4 AA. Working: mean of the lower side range 5.5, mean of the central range 5.06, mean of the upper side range 5.66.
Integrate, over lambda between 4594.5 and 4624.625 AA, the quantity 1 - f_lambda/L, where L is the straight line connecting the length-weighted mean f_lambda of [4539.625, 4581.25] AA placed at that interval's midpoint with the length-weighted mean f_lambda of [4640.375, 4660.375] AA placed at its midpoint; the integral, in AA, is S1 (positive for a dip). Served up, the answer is 1.7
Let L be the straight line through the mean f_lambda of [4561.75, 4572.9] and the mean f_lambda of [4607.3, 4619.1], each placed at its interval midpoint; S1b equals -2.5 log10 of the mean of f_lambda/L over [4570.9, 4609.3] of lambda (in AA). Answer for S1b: -0.07 mag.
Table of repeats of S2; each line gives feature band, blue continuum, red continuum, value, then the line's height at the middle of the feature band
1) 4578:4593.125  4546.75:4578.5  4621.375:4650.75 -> 0.04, 5.3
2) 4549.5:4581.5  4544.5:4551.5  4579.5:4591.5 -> 0.01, 5.17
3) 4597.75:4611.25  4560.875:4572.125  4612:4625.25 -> -0.17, 4.97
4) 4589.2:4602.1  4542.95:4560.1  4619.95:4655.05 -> -0.11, 5.39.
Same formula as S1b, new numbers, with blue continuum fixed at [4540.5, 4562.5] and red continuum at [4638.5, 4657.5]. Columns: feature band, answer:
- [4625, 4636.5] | 0.09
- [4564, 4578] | 0.02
